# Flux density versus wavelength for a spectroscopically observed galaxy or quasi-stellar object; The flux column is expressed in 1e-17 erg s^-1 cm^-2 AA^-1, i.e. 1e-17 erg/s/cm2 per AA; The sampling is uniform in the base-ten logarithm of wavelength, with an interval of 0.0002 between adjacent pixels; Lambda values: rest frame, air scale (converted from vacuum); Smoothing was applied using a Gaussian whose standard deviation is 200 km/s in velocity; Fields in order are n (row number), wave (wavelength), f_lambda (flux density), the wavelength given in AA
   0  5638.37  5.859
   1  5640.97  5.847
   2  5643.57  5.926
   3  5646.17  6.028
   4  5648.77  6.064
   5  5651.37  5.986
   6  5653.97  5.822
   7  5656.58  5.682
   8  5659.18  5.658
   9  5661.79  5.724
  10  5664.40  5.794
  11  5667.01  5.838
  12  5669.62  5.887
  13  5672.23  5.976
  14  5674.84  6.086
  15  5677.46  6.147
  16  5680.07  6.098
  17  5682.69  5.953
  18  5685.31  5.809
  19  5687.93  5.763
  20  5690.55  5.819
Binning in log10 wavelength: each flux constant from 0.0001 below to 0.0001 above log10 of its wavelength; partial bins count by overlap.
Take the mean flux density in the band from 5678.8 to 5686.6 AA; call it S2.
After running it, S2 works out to 5.95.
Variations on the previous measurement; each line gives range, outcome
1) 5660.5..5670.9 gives 5.81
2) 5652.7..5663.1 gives 5.72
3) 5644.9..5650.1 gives 6.05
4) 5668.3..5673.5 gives 5.93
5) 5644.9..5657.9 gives 5.92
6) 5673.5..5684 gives 6.07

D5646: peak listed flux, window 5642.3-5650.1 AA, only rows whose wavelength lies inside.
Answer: 6.064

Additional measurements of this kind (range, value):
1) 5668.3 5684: 6.147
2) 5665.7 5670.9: 5.887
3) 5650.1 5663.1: 5.986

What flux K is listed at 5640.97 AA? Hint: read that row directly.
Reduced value 5.847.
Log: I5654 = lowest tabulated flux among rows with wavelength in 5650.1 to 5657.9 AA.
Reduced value 5.682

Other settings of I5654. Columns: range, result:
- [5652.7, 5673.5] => 5.658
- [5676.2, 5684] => 5.953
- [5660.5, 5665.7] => 5.724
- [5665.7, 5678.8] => 5.838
